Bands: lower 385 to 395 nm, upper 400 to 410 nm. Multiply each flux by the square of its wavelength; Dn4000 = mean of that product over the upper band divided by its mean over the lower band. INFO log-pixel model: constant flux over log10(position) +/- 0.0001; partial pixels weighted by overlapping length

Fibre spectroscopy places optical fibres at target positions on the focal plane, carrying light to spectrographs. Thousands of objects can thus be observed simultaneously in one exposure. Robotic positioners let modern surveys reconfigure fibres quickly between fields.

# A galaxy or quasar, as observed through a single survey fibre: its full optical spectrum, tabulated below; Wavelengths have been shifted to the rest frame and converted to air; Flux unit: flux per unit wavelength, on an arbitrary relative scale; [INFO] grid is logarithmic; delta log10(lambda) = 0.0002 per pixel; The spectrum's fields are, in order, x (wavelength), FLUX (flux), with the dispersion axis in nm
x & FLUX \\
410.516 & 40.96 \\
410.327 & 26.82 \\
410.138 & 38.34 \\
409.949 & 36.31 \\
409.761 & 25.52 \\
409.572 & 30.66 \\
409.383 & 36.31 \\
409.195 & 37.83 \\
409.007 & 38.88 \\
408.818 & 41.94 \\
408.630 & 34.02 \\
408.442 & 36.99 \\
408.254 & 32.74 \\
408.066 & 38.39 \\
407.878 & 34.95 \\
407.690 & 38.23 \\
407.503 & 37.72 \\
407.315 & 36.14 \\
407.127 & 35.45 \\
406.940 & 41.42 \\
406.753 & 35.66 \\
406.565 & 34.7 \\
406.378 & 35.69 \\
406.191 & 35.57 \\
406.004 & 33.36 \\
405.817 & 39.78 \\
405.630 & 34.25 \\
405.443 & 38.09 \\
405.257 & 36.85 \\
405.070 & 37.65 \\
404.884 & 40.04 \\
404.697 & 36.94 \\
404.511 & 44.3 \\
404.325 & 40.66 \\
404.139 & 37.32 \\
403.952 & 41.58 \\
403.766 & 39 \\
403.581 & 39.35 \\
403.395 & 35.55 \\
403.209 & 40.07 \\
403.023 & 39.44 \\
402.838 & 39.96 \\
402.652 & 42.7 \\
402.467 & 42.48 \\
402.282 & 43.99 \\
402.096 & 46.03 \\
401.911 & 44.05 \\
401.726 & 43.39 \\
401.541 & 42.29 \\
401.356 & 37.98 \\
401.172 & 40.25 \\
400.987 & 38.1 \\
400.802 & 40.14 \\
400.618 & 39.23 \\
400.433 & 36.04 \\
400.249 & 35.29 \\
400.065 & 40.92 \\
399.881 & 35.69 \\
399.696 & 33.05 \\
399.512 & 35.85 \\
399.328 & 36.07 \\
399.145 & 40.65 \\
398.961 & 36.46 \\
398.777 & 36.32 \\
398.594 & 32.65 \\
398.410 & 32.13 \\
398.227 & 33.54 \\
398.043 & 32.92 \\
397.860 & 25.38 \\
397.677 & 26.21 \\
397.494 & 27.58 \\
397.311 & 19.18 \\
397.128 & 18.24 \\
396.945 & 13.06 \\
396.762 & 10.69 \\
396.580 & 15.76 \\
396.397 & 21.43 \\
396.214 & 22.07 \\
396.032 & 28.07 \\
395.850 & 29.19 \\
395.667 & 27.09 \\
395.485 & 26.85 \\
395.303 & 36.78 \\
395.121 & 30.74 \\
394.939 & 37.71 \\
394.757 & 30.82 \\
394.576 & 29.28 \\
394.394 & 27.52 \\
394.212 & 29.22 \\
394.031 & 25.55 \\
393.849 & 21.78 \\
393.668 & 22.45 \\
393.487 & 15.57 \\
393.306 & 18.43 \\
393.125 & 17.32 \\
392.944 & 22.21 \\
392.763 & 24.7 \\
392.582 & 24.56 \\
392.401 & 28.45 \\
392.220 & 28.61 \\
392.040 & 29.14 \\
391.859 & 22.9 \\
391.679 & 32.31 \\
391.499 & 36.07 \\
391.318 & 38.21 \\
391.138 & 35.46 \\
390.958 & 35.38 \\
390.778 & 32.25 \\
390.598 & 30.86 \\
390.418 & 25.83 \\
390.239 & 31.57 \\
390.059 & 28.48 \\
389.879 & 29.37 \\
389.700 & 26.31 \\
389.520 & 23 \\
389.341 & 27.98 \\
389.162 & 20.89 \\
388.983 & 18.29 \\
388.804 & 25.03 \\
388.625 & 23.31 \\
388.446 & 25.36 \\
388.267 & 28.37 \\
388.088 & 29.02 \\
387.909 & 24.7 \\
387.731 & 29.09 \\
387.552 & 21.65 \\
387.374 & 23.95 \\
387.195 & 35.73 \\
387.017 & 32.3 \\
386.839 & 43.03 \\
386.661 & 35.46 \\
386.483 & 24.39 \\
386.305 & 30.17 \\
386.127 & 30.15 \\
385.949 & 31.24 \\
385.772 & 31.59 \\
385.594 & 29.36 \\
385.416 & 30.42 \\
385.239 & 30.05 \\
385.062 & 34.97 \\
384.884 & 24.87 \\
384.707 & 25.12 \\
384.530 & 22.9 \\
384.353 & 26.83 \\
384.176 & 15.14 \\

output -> 1.46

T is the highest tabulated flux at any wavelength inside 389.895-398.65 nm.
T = 38.21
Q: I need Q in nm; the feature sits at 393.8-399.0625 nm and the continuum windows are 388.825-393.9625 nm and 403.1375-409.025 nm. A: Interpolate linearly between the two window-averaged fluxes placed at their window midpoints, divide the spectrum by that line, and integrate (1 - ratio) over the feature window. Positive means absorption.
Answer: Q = 0.57 nm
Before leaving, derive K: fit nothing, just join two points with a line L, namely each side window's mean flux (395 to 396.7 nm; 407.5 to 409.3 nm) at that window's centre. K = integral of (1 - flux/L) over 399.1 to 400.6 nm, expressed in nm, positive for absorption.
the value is -0.35 nm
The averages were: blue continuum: 26.4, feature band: 36.7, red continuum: 37.2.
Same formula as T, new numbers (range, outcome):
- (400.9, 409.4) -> 46.03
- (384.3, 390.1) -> 43.03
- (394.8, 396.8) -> 37.71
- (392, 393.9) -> 29.14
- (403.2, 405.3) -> 44.3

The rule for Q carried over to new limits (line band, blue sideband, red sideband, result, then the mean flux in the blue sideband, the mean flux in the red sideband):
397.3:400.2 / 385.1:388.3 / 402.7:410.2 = 0.11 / 30.1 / 37.2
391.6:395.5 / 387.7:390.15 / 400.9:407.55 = 0.42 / 25.6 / 39.1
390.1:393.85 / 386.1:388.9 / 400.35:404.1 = 0.55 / 28.8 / 40.5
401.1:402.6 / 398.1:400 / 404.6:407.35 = -0.28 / 35.3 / 36.8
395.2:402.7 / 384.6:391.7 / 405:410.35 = 0.07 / 29.2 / 36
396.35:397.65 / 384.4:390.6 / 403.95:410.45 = 0.56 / 28.1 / 36.5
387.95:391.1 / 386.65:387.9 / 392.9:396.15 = 0.24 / 30.9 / 26.5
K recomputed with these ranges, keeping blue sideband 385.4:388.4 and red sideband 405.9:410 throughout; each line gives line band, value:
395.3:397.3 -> 0.65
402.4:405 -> -0.39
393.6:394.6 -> 0.19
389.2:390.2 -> 0.12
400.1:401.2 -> -0.14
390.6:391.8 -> -0.12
